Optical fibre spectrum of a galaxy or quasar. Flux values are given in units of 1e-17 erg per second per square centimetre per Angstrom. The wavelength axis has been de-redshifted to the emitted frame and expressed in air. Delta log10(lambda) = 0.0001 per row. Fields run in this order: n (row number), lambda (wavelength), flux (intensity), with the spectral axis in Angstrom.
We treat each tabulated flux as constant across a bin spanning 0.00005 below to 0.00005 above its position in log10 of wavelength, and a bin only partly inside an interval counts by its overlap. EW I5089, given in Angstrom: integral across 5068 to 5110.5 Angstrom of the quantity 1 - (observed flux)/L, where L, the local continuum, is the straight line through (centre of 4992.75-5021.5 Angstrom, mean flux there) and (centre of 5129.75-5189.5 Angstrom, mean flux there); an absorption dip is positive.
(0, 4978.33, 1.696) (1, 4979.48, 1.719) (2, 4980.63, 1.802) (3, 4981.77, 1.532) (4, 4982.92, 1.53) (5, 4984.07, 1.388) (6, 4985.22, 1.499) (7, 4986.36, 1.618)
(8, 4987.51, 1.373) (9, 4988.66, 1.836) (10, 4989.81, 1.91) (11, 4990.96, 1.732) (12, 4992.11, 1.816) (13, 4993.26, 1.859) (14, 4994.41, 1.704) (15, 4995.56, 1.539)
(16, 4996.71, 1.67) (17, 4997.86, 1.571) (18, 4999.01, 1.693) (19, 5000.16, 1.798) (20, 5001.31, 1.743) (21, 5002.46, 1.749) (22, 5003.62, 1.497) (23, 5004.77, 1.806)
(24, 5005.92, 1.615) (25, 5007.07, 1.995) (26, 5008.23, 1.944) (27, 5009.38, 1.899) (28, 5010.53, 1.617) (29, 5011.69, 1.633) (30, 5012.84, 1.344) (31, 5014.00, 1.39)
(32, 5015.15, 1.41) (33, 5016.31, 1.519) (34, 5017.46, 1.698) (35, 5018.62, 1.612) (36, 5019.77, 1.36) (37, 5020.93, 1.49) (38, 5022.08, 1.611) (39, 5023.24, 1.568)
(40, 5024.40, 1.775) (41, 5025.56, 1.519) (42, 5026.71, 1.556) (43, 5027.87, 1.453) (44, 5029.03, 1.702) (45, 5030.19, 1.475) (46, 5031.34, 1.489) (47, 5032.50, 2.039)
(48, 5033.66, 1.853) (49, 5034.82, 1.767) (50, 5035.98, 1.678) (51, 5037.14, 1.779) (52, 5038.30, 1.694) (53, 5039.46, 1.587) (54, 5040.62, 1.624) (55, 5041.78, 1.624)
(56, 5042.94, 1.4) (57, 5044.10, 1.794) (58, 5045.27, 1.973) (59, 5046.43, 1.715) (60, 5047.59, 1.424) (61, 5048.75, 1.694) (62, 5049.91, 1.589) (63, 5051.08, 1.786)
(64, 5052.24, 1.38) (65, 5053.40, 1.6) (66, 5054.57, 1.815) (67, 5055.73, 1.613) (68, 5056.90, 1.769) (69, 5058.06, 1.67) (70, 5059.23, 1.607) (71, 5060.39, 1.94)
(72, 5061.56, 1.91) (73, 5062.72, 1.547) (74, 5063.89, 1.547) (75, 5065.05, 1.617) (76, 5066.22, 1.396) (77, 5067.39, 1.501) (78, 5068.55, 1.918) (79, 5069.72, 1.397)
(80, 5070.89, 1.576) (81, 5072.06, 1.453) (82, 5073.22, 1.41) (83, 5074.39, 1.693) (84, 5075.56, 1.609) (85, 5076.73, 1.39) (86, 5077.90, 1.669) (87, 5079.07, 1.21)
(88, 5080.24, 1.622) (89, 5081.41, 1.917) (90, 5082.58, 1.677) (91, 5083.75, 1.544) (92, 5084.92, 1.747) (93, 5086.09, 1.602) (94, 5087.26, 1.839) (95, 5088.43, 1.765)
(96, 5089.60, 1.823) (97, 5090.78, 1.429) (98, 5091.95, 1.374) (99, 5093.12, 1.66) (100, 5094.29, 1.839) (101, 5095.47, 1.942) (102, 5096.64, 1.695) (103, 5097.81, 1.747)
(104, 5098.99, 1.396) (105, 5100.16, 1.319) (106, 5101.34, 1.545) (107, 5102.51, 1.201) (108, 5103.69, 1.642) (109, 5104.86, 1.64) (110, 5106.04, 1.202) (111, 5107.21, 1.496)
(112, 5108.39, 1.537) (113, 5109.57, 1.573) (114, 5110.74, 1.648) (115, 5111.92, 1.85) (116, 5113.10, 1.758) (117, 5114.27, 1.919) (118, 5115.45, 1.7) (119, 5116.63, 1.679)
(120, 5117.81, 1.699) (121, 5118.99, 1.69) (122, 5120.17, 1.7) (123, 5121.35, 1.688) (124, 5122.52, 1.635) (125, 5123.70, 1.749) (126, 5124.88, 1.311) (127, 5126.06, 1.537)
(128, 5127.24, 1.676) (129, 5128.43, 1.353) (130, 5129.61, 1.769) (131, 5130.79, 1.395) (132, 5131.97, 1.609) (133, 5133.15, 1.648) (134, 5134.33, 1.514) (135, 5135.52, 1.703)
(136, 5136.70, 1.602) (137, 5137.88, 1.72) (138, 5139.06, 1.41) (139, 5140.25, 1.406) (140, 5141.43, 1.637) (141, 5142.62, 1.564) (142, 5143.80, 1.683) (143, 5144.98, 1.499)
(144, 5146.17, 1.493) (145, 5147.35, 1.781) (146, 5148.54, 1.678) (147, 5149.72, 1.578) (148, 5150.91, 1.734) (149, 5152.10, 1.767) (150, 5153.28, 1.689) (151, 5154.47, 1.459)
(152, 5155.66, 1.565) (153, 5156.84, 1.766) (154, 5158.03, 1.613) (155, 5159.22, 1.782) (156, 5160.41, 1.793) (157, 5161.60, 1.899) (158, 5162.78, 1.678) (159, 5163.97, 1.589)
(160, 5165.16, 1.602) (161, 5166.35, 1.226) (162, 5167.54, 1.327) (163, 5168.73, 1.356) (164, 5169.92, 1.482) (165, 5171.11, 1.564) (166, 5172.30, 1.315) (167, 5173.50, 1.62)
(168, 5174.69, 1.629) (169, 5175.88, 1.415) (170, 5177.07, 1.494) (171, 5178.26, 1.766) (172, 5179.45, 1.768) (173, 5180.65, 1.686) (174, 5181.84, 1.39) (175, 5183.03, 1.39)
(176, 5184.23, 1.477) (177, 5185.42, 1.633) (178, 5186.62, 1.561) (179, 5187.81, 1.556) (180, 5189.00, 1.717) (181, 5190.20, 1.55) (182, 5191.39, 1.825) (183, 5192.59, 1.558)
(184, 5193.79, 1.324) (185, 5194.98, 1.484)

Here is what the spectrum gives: 0.72 Angstrom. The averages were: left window 1.65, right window 1.59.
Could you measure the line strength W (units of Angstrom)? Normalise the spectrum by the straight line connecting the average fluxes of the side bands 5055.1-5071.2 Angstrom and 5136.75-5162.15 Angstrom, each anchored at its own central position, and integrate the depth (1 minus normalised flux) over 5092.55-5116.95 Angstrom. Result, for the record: 0.4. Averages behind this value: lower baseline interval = 1.65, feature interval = 1.62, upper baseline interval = 1.64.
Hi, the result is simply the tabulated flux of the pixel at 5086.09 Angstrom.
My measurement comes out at 1.602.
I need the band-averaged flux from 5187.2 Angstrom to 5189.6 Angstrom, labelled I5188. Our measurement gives 1.64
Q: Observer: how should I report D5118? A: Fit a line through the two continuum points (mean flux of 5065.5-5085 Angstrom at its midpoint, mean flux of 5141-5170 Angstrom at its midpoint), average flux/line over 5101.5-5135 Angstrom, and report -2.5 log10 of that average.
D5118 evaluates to -0.01 mag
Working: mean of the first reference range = 1.57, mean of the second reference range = 1.61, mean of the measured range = 1.6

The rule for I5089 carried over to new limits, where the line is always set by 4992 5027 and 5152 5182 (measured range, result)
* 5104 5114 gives 0.0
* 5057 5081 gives 0.5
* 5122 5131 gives 0.2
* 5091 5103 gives 0.3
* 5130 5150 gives 0.1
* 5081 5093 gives -0.4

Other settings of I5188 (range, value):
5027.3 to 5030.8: 1.54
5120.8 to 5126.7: 1.59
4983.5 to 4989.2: 1.54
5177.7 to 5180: 1.77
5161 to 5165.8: 1.69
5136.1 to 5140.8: 1.54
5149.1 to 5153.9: 1.69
